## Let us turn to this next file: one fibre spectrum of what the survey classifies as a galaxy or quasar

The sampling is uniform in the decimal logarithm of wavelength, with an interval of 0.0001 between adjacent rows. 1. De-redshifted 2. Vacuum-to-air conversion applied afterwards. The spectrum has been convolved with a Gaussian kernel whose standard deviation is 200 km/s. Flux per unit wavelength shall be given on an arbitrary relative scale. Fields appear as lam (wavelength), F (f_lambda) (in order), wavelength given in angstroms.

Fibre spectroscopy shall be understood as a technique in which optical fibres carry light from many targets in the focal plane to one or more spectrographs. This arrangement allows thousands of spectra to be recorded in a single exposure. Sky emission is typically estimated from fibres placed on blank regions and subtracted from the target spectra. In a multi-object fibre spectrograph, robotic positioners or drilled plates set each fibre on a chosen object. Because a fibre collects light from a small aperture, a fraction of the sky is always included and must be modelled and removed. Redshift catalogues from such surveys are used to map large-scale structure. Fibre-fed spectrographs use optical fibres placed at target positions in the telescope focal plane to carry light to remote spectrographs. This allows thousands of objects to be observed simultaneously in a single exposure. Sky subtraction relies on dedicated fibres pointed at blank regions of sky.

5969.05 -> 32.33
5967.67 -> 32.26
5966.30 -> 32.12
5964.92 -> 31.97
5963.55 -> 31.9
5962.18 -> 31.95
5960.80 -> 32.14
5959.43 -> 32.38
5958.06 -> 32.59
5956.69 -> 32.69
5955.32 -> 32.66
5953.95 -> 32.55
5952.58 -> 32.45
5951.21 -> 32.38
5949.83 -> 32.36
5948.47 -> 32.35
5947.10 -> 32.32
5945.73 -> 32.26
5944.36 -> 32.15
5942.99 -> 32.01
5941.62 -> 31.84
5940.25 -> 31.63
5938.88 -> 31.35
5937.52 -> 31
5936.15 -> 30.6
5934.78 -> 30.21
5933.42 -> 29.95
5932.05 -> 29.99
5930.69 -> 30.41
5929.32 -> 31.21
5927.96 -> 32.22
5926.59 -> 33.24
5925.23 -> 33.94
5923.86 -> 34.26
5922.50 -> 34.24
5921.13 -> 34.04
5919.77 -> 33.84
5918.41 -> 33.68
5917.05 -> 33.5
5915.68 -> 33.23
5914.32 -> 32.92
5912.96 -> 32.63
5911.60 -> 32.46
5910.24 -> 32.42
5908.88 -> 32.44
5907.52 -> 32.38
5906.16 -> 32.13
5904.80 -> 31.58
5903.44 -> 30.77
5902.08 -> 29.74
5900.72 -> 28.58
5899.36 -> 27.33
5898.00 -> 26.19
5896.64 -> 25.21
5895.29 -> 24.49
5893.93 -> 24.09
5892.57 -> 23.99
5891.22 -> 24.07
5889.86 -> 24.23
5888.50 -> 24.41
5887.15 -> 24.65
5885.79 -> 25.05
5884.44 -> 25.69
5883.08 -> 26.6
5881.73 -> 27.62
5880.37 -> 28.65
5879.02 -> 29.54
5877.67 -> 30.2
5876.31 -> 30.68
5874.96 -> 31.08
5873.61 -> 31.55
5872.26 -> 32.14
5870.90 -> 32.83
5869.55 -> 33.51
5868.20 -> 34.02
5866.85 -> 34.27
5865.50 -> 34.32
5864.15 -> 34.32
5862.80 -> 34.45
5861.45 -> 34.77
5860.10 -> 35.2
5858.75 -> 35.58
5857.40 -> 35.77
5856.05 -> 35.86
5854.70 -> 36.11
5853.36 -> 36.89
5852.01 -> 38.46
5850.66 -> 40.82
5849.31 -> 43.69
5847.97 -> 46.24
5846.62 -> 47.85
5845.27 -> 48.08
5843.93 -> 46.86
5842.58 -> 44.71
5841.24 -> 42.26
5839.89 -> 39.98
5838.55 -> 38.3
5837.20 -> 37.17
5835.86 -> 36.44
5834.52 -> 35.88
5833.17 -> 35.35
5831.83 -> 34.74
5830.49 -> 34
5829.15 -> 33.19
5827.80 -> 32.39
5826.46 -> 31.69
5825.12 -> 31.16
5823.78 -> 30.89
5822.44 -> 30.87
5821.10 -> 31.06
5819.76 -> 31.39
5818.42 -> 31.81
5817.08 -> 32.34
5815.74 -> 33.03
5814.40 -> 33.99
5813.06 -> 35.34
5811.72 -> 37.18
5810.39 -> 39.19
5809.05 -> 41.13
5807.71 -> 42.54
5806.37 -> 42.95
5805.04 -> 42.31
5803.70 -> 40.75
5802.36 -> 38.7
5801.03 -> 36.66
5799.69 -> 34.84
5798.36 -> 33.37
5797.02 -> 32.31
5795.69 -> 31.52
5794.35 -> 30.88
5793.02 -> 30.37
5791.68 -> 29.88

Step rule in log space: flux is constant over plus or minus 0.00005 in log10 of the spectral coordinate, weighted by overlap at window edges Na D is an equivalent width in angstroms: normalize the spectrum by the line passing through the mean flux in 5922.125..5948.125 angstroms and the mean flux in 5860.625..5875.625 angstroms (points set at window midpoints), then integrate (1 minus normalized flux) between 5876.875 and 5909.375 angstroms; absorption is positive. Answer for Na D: 5.3 angstroms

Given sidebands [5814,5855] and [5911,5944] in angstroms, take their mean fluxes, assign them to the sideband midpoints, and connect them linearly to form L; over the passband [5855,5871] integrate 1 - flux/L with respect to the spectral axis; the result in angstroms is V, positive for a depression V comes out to 0.4 angstroms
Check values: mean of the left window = 37.1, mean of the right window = 32.3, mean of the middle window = 34.7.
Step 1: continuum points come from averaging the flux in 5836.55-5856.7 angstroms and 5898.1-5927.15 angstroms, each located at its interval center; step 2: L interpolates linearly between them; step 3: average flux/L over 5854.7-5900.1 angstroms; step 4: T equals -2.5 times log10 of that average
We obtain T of 0.244 mag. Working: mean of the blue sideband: 41.6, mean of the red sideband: 32.2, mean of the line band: 29.8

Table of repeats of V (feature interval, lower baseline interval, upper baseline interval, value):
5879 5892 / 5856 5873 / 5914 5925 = 3.1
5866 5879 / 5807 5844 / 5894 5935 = 0.5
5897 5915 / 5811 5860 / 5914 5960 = 1.5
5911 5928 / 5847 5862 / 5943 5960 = 0.5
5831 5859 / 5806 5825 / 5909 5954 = -4.5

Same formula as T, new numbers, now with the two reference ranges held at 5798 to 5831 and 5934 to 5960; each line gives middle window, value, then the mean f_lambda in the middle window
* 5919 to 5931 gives -0.019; 33.1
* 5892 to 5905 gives 0.222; 27.1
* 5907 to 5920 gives -0.004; 32.9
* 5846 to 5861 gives -0.143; 39.2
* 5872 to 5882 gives 0.120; 30.2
